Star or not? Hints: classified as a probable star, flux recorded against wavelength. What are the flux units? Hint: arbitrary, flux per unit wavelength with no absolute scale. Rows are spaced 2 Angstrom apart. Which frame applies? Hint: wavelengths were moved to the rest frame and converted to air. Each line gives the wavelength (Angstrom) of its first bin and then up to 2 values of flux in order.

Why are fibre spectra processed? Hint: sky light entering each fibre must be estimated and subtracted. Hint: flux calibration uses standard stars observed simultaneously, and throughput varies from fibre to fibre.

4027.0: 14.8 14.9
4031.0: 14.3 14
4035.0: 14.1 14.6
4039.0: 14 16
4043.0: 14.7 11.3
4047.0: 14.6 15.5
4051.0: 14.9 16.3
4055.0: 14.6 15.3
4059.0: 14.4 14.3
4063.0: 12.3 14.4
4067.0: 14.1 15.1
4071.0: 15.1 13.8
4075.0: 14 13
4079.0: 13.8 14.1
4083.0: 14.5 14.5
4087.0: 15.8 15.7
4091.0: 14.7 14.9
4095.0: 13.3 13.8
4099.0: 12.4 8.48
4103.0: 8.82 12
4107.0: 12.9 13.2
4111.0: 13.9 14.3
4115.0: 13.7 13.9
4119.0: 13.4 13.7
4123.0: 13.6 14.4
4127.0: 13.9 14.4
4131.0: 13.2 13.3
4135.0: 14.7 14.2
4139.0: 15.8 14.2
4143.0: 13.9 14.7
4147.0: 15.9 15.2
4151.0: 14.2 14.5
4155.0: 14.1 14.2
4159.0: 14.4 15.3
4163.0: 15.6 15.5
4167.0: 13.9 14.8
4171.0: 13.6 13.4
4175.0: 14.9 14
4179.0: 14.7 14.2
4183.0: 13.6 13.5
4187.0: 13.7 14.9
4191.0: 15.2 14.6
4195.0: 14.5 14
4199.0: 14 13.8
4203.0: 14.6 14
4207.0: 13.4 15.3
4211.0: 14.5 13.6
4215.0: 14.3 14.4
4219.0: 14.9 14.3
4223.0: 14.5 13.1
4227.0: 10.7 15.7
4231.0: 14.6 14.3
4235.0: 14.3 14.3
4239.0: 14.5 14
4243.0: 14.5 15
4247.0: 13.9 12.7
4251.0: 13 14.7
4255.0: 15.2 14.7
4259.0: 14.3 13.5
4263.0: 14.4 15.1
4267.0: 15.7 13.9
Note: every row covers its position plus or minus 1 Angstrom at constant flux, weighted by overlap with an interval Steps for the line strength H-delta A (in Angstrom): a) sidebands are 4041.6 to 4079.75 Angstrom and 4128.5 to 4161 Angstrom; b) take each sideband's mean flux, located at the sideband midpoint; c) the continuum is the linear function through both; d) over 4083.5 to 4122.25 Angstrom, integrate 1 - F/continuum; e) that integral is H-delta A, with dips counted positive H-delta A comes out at 2.8 Angstrom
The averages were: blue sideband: 14.3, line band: 13.4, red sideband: 14.5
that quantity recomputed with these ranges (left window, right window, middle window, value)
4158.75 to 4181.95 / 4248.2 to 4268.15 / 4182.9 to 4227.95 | 1.19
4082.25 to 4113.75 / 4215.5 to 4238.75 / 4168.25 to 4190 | -0.46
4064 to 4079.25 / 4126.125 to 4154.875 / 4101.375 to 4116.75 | 1.87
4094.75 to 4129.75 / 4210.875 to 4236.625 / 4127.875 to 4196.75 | -4.87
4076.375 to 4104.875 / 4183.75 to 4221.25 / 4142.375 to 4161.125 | -1.02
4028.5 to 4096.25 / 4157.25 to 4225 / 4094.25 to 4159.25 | 3.34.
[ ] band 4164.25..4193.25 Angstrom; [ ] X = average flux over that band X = 14.3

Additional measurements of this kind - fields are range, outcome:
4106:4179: 14.3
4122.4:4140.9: 14.2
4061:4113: 13.6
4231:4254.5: 14.2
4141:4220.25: 14.4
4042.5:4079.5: 14.3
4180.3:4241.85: 14.2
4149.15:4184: 14.4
